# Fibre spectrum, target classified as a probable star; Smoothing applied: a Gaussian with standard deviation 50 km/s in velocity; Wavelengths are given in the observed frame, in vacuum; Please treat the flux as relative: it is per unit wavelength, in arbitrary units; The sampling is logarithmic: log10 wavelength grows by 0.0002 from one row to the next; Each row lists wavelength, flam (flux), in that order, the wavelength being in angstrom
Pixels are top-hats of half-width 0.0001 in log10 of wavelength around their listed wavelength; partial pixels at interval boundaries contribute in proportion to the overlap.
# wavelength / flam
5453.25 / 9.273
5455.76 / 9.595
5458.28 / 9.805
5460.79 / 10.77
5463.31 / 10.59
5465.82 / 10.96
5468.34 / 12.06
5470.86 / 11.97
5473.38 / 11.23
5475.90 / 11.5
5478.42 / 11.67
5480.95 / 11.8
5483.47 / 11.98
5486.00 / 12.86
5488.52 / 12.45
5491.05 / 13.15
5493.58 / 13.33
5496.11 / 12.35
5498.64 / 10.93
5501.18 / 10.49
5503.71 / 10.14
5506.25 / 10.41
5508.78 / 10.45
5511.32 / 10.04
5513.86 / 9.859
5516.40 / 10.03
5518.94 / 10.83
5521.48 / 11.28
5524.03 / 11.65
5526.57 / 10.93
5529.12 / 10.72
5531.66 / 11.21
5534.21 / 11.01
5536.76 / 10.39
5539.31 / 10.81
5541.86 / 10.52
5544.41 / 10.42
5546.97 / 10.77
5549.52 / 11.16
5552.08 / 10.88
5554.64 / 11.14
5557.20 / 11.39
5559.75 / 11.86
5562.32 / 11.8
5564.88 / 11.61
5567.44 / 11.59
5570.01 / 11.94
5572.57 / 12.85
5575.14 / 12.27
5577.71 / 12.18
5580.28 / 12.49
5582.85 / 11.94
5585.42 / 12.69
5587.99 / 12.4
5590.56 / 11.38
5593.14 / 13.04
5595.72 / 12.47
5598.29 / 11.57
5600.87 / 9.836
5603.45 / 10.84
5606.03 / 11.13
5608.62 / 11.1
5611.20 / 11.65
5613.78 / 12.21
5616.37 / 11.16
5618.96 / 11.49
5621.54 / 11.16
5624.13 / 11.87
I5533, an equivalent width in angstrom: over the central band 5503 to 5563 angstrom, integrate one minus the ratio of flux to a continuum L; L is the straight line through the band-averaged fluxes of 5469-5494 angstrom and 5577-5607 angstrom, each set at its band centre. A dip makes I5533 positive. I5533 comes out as 5.9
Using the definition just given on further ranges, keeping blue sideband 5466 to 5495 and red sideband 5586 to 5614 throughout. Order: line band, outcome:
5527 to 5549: 2.1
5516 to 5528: 0.9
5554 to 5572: 0.1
